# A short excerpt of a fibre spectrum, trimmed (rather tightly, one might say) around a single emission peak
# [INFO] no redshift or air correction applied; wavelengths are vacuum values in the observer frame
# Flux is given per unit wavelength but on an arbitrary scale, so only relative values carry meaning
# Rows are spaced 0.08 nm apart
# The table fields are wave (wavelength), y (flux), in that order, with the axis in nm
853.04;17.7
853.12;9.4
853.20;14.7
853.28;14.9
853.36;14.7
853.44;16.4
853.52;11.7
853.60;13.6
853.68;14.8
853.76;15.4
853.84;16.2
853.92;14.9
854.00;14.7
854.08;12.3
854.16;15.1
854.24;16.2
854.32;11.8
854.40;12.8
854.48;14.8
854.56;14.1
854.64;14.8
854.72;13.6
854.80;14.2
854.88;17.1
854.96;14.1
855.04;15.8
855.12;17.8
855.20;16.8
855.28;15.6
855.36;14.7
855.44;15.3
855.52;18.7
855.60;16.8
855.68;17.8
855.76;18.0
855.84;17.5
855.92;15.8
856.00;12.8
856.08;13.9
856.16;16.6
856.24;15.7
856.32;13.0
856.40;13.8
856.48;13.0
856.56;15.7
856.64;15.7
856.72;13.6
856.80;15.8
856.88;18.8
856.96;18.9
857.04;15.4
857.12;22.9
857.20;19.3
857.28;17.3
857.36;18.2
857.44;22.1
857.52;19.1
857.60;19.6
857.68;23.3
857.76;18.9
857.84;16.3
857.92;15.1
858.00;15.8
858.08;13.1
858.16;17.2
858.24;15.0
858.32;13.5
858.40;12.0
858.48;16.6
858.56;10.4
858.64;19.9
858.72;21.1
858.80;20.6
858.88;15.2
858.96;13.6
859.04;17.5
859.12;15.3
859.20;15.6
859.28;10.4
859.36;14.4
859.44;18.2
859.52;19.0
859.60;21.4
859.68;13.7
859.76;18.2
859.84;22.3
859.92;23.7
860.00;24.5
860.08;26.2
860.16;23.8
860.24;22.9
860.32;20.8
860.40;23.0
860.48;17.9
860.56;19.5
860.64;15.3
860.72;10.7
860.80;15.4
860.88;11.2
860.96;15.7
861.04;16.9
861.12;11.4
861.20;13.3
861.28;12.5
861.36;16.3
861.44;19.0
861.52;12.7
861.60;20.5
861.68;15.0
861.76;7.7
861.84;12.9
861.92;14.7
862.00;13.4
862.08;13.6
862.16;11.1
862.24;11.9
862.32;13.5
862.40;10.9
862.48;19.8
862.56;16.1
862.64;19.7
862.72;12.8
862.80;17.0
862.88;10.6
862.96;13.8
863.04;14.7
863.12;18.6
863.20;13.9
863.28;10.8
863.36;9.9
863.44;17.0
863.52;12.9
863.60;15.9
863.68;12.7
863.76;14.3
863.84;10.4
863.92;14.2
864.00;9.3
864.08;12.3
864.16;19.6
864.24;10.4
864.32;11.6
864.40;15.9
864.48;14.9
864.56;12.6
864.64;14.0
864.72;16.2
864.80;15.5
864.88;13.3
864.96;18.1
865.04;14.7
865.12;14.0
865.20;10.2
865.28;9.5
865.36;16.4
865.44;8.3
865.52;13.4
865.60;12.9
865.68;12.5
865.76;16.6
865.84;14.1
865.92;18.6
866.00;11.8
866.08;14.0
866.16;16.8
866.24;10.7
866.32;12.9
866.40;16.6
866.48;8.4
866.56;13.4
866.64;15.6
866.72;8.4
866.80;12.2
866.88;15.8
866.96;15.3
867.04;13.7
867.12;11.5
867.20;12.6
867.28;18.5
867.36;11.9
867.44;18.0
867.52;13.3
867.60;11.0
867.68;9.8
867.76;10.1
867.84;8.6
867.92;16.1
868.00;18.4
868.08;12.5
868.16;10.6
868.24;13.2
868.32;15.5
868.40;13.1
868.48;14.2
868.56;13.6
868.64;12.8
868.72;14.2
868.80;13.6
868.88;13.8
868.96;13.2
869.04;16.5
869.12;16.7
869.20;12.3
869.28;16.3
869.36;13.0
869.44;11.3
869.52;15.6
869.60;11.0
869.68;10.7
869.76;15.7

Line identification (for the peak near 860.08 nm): [N II] 6583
